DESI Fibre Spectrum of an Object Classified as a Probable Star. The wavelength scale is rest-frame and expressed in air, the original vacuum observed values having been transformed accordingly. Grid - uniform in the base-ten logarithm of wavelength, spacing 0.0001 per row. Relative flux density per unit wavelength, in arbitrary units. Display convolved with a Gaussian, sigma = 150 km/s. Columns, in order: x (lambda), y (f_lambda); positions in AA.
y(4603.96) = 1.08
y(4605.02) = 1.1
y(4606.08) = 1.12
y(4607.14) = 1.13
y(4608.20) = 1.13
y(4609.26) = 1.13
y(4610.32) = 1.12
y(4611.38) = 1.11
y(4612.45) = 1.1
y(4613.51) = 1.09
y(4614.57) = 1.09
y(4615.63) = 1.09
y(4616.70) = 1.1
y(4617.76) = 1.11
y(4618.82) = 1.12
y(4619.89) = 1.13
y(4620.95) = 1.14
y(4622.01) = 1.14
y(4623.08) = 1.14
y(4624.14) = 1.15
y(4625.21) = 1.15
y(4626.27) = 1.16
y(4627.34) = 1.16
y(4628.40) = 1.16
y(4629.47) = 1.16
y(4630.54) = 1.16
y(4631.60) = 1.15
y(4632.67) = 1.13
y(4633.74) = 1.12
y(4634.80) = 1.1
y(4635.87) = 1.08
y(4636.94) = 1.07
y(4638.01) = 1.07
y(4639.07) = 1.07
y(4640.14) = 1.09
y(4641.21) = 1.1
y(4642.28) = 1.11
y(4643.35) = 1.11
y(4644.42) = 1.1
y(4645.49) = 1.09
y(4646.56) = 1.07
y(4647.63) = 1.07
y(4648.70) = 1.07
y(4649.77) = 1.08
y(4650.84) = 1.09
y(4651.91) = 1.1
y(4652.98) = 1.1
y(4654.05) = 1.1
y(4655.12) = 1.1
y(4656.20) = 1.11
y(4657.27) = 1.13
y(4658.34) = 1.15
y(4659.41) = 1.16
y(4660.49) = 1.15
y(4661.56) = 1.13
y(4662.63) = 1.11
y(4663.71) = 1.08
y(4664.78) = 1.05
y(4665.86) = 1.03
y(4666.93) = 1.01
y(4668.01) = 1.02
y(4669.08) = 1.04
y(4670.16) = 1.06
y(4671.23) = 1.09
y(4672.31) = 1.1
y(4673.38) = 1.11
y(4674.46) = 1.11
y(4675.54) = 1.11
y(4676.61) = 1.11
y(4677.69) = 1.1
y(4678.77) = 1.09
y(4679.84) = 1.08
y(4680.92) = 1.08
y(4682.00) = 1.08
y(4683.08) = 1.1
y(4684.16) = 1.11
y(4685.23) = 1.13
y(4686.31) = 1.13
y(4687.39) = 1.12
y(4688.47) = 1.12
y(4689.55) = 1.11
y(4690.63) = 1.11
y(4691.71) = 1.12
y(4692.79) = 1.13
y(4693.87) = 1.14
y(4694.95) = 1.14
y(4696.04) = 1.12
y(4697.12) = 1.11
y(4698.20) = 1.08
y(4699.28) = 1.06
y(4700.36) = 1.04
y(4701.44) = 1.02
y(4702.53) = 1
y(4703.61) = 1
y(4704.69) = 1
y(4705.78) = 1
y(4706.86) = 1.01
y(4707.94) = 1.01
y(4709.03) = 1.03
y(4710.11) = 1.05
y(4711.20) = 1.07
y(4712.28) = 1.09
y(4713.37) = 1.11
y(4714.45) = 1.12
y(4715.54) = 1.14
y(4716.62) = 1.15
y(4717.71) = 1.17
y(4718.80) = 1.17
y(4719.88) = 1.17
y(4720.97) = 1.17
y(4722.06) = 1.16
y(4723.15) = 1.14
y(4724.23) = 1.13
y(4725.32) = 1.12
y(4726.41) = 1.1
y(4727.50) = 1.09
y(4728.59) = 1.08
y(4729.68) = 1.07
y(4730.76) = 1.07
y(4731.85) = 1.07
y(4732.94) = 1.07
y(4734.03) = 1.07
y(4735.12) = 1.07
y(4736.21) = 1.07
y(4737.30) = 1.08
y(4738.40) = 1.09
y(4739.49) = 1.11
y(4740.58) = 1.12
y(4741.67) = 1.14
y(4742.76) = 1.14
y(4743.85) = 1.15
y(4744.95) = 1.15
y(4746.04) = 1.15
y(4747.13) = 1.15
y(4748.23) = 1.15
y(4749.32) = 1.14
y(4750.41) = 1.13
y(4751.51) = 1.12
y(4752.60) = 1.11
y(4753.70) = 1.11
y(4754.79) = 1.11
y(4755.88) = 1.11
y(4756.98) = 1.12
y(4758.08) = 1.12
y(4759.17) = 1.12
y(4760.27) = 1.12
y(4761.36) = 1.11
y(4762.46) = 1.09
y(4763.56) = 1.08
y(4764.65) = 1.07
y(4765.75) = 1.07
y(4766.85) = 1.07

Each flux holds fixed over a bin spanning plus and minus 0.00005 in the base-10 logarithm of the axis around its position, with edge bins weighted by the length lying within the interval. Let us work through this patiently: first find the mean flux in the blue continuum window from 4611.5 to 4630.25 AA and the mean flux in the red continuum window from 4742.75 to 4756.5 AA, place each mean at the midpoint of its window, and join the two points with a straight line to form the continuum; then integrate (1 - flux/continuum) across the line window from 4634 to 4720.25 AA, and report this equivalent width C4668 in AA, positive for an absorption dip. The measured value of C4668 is 3.0 AA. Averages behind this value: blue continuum 1.13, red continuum 1.13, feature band 1.09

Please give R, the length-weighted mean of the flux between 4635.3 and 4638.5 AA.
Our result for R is 1.07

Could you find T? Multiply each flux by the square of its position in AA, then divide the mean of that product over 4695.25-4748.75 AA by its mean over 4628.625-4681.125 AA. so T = 1.03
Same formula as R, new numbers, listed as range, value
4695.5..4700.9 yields 1.08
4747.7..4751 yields 1.14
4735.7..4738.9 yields 1.08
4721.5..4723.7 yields 1.15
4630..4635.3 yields 1.13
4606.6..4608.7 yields 1.13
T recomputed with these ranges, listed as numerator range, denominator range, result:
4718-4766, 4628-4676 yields 1.05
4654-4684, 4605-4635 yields 0.99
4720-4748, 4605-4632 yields 1.03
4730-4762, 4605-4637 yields 1.04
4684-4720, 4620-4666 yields 1.00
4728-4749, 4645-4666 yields 1.04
